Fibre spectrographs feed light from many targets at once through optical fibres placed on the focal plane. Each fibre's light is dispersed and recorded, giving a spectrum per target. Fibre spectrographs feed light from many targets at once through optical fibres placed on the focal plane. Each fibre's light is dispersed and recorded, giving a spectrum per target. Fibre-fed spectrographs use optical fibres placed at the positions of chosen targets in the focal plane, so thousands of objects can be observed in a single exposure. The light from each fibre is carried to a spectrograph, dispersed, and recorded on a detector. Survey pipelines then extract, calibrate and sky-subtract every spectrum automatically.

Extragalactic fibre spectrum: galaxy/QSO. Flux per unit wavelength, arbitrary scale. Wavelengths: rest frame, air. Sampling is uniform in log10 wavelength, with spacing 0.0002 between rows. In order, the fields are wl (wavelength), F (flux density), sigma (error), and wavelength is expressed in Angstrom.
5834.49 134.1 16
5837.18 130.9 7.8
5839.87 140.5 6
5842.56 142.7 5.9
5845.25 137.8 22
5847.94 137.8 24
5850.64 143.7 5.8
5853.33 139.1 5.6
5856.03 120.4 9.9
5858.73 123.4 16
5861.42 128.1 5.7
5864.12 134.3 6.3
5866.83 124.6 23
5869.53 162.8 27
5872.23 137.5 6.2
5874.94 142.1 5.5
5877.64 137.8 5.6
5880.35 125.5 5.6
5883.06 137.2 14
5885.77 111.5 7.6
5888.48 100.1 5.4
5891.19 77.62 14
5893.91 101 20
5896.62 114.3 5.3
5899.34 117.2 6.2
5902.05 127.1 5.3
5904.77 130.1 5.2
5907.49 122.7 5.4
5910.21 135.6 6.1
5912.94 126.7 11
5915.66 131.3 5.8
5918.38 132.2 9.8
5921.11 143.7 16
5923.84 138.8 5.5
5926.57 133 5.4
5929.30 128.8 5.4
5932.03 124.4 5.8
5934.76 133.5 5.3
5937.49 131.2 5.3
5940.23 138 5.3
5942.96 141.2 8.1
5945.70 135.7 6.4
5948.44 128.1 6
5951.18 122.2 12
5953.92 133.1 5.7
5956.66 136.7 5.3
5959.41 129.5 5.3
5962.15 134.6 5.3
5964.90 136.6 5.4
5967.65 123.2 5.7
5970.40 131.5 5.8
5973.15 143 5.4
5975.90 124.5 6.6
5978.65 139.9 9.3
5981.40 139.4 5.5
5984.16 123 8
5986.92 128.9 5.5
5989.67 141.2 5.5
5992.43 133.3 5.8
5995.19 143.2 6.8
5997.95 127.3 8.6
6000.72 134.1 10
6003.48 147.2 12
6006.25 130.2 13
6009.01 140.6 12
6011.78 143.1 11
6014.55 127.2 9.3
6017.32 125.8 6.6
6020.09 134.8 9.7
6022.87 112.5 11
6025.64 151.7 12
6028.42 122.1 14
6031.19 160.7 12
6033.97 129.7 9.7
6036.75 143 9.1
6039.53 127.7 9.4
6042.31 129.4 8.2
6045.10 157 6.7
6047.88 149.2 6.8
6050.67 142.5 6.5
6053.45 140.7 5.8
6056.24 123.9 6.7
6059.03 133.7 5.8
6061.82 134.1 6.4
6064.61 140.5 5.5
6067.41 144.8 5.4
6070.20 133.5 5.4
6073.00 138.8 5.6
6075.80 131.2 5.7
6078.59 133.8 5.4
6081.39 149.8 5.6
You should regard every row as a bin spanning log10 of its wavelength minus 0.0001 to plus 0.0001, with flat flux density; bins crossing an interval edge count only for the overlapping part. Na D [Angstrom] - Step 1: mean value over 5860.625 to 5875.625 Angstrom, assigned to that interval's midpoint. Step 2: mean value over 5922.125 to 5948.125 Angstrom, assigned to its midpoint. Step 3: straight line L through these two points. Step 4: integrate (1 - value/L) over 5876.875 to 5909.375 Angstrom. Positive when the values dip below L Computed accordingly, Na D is 4.7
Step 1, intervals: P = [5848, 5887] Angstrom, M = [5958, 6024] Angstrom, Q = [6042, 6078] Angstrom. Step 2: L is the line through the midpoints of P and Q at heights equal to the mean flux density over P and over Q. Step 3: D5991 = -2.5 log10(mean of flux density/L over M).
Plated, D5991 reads 0.03 mag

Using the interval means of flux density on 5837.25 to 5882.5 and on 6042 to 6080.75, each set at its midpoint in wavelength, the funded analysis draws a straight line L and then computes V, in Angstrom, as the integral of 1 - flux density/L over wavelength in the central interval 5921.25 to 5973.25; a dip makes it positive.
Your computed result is 1.63 Angstrom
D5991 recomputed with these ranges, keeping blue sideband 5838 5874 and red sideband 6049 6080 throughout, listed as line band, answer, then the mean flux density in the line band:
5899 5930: 0.04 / 131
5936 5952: 0.03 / 133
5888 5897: 0.38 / 96.3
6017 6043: 0.02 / 134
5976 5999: 0.02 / 134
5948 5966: 0.04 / 132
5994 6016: 0.00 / 137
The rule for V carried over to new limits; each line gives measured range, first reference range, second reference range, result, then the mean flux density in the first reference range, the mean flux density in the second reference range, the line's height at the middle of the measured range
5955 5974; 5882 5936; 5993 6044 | -0.60 Angstrom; 123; 135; 129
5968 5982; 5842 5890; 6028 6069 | 0.18 Angstrom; 132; 139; 136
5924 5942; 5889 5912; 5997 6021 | -1.65 Angstrom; 115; 135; 121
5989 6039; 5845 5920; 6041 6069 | 0.29 Angstrom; 127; 140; 137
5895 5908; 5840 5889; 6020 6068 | 1.20 Angstrom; 133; 138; 134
